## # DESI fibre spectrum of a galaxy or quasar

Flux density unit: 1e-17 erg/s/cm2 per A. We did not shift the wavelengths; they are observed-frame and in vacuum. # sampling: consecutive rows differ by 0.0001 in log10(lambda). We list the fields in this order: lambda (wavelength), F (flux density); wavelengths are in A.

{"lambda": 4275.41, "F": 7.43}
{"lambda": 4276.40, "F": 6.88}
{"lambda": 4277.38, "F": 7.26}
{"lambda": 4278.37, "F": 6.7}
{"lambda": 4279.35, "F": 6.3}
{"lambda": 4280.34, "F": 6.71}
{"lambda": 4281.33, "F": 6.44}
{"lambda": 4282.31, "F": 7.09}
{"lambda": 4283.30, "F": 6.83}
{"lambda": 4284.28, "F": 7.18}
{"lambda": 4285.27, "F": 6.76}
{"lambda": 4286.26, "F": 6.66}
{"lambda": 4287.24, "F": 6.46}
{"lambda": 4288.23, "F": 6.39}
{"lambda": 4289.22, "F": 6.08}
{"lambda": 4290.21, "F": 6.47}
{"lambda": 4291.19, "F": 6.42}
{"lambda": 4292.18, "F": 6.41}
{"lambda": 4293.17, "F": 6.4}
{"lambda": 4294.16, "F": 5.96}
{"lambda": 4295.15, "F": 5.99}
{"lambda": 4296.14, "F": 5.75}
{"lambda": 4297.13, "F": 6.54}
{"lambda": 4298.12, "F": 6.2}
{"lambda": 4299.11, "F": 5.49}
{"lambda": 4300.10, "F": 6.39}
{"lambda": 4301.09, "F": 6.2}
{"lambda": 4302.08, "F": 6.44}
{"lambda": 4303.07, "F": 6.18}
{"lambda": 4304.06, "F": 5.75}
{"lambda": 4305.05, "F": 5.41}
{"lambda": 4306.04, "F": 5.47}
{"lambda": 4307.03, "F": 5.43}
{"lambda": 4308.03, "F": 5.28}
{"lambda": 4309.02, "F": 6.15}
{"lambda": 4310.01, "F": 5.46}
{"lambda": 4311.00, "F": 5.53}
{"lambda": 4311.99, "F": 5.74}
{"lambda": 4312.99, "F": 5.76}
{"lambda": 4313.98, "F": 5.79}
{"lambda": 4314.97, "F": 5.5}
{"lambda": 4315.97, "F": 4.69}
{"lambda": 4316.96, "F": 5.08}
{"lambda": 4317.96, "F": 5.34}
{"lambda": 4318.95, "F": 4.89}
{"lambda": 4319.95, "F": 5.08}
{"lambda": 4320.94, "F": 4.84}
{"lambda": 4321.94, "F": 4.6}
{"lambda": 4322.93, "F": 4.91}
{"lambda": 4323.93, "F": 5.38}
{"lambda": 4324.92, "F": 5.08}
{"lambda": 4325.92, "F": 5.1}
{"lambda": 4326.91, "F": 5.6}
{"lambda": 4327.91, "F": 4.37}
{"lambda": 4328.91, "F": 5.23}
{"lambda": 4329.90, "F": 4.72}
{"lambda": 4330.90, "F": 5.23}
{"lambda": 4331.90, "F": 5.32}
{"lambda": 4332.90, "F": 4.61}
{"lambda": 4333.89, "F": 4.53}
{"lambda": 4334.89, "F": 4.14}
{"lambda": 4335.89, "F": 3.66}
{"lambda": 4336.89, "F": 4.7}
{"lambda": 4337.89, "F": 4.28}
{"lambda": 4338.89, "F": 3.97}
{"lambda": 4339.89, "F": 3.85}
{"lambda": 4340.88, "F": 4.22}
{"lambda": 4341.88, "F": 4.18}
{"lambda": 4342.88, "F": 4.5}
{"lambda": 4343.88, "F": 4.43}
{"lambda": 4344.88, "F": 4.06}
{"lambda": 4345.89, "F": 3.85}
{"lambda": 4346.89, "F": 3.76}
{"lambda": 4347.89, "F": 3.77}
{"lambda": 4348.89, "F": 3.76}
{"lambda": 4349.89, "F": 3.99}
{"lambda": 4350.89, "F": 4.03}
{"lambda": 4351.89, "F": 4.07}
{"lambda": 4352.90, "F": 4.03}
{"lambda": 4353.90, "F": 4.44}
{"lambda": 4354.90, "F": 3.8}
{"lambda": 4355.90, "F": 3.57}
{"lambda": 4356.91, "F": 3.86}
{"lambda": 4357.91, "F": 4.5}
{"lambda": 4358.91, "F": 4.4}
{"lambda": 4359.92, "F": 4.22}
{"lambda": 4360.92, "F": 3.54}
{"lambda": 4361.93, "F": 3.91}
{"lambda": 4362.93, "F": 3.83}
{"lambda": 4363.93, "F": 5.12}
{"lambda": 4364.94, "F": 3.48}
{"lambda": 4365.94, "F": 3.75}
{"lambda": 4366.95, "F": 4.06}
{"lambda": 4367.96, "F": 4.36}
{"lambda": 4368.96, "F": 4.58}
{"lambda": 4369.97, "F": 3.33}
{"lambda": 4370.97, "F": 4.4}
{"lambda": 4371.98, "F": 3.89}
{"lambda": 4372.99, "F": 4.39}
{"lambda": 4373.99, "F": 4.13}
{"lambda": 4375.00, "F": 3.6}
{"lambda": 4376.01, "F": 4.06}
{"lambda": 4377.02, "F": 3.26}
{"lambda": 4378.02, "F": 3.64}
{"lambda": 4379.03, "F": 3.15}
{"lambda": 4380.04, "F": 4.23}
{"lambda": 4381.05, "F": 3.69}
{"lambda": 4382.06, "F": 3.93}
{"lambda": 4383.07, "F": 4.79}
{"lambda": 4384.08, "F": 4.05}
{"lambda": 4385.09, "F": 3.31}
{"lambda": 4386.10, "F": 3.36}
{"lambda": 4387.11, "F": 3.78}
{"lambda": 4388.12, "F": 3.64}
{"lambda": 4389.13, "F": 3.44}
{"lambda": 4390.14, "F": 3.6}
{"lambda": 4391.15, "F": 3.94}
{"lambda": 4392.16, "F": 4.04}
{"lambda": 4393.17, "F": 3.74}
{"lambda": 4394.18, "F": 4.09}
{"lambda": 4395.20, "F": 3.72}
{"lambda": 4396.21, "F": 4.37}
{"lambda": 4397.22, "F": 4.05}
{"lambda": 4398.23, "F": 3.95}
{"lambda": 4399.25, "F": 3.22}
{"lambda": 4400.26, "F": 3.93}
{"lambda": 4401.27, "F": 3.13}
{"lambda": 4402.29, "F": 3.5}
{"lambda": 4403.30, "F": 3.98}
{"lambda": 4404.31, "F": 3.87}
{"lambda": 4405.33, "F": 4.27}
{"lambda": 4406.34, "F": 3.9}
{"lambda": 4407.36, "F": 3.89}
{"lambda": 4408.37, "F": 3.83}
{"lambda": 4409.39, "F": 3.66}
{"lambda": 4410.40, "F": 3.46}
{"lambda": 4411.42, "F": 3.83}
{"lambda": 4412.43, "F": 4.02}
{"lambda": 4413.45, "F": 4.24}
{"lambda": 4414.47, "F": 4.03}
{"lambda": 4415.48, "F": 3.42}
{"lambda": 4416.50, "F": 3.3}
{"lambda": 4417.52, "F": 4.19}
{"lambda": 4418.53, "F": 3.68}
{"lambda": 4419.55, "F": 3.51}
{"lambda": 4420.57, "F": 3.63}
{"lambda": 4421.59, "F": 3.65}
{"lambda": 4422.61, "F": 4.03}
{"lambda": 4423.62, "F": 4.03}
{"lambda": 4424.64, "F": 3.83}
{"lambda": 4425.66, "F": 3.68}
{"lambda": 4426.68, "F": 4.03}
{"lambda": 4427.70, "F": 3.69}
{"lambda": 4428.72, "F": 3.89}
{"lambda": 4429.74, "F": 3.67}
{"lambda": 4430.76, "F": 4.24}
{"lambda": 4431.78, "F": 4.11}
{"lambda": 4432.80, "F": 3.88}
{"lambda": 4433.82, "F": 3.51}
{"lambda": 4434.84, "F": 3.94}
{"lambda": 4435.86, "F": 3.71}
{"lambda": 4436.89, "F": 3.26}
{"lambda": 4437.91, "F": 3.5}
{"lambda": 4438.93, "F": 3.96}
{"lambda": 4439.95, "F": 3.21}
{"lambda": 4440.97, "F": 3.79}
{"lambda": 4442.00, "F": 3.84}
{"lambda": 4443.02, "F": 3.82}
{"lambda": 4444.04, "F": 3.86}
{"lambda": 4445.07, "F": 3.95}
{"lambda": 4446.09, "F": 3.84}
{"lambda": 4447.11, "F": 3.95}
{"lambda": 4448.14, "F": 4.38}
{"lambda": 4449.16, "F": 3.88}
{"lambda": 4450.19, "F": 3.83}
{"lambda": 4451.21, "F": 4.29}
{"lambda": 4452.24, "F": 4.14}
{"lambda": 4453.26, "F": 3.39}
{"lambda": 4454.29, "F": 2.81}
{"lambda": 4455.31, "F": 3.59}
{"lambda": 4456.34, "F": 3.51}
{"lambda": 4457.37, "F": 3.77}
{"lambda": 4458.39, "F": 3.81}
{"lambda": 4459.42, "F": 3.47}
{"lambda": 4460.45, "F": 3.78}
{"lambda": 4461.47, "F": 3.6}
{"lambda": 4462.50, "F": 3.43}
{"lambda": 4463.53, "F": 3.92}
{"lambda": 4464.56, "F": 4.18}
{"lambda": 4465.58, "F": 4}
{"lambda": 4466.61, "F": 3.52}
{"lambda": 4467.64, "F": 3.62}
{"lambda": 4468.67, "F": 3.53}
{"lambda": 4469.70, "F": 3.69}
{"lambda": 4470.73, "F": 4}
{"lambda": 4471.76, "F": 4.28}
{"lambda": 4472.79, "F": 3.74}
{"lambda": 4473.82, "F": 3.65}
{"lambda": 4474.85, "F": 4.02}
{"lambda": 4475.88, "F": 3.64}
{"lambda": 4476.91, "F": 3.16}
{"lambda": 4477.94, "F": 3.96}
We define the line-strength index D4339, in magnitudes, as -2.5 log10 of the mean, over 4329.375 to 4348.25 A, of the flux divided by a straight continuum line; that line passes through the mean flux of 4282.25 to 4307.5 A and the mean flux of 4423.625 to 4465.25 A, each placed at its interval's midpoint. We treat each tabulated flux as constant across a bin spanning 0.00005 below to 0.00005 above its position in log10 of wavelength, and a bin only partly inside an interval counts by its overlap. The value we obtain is 0.27 mag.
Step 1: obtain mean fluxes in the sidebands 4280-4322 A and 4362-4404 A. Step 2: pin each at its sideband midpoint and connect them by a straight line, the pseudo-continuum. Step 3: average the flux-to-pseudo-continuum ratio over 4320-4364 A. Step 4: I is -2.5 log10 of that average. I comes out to 0.13 mag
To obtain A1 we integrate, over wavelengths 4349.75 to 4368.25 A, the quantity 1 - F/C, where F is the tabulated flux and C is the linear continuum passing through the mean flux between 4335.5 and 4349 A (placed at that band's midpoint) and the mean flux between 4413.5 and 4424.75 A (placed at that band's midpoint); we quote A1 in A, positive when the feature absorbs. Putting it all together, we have -0.2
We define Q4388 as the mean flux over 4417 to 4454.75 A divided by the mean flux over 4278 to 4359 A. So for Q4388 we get 0.7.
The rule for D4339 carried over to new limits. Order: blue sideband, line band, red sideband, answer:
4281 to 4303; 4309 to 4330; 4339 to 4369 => 0.029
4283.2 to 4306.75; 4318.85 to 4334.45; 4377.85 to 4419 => 0.107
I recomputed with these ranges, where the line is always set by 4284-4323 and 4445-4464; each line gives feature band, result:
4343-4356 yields 0.29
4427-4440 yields 0.08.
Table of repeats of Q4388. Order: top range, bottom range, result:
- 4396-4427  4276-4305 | 0.59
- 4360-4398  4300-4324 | 0.71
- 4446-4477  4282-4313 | 0.61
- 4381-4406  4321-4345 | 0.83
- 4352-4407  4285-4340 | 0.71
